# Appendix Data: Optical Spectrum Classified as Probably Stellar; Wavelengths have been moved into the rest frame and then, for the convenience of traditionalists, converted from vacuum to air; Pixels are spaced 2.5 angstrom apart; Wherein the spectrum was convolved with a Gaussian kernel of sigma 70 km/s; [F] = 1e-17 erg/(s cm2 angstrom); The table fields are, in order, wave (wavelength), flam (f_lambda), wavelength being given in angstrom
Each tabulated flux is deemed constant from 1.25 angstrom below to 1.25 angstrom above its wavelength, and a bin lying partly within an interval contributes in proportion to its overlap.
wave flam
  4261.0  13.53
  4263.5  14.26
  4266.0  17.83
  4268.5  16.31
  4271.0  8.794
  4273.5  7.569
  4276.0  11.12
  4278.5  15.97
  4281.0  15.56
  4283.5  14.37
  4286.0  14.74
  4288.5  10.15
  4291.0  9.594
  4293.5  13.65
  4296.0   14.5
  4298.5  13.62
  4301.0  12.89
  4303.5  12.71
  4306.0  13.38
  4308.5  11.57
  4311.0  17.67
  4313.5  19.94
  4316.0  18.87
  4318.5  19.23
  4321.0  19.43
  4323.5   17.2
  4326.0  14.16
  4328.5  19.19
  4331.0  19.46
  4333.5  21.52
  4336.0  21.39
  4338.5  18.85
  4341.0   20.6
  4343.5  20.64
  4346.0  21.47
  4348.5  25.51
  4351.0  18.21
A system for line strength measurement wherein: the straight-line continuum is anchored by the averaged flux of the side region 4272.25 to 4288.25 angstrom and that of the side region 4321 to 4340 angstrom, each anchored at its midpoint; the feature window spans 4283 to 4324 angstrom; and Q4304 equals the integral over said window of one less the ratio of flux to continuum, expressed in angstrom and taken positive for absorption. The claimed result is 2.5 angstrom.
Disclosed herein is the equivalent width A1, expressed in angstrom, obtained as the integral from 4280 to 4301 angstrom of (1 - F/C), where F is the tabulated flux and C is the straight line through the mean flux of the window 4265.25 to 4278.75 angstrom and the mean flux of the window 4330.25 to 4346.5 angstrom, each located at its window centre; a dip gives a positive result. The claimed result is 2.1 angstrom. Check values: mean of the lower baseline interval 12.5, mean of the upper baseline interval 20.6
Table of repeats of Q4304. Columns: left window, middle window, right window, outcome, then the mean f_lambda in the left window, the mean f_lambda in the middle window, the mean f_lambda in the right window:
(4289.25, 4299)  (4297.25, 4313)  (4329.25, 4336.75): 1.1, 12.6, 13.9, 20.6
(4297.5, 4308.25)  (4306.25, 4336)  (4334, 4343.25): -2.2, 13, 18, 20.4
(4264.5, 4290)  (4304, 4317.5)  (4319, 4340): 0.6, 13.2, 16.1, 18.9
